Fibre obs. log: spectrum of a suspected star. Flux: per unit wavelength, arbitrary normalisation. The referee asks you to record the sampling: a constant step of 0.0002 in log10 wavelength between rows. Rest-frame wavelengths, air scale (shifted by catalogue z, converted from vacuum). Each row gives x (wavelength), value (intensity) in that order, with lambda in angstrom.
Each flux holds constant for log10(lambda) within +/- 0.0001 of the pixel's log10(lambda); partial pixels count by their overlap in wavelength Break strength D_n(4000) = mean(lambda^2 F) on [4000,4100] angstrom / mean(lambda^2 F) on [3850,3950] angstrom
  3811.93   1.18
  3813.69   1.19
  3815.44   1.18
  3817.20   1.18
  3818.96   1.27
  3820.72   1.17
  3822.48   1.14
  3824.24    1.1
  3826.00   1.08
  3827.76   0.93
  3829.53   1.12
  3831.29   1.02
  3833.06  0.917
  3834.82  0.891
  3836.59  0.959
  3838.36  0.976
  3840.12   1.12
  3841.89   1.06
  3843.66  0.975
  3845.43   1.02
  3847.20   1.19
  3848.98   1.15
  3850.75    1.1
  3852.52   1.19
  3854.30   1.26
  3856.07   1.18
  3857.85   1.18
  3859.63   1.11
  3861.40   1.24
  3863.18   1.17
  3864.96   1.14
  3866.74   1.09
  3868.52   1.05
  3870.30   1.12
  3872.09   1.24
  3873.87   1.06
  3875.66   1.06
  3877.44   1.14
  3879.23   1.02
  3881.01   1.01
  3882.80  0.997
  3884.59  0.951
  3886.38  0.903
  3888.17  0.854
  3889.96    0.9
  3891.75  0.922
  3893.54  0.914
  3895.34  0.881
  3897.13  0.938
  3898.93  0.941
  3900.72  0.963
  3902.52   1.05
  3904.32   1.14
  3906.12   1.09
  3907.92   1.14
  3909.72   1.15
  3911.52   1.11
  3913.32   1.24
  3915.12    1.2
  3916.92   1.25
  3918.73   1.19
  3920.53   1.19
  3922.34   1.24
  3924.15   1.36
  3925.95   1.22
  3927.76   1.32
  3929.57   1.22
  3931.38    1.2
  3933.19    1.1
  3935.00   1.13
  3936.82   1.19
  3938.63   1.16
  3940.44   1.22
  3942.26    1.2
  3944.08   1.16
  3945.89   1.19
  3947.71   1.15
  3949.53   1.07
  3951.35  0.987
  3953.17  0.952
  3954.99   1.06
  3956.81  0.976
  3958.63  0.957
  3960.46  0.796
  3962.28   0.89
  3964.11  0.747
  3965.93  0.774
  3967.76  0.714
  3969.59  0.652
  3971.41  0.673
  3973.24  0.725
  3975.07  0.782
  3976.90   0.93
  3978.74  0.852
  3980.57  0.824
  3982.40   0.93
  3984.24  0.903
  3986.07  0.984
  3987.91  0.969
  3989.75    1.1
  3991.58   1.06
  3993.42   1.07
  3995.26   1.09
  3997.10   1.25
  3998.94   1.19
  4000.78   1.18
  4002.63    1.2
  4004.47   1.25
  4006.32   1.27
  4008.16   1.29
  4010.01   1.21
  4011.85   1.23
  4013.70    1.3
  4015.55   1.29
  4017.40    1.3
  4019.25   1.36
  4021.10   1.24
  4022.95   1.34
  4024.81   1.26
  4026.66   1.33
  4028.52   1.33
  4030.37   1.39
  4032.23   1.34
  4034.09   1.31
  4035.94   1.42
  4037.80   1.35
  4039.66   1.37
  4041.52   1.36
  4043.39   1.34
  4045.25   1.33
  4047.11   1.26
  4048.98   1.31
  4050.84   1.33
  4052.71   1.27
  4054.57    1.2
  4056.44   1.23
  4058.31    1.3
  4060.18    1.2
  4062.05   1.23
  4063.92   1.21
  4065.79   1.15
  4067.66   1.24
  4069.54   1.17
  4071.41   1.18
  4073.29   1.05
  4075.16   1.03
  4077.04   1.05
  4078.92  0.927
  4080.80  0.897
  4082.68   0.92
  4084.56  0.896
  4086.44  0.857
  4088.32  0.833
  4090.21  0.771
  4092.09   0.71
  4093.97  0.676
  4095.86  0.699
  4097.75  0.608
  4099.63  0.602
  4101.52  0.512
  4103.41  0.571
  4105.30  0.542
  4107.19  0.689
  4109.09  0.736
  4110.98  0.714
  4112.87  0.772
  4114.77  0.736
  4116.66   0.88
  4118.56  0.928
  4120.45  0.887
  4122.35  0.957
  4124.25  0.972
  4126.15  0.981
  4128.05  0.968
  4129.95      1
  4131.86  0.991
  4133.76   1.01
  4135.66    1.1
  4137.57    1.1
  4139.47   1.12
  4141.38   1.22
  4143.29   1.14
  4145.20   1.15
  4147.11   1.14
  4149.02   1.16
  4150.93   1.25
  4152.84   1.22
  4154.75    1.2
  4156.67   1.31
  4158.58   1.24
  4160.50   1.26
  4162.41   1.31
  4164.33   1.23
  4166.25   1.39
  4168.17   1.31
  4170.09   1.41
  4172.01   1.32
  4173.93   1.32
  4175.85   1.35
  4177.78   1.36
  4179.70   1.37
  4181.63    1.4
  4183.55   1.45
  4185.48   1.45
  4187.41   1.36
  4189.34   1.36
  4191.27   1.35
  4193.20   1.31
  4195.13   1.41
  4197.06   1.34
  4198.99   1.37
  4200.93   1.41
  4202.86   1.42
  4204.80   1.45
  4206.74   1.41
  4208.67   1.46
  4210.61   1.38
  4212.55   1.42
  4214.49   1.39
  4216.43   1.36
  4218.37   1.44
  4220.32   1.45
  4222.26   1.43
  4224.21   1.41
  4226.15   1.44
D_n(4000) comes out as 1.1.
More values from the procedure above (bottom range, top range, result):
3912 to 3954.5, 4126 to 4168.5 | 1.10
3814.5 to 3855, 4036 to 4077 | 1.28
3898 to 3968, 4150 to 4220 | 1.40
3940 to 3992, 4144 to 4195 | 1.55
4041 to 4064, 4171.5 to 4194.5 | 1.14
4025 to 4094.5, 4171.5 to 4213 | 1.28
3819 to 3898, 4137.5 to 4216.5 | 1.47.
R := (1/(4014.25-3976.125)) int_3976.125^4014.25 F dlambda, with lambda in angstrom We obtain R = 1.1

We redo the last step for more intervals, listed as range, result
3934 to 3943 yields 1.18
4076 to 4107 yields 0.753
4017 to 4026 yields 1.3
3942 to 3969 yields 0.965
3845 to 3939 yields 1.11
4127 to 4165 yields 1.16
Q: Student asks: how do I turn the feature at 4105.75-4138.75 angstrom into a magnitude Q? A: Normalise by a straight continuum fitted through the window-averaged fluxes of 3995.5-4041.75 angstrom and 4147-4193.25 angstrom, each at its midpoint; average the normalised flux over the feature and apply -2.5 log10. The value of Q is 0.402 mag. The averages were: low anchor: 1.29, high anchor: 1.32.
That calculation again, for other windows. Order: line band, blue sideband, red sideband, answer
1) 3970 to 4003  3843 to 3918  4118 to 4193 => 0.16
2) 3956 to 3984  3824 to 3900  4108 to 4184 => 0.30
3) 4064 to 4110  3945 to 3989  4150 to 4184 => 0.32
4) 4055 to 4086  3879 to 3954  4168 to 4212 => 0.14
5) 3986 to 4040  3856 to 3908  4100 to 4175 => -0.19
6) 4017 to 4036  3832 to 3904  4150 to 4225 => -0.11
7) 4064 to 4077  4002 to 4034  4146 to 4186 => 0.14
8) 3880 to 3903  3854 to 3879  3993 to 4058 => 0.23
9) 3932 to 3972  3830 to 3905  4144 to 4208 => 0.13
